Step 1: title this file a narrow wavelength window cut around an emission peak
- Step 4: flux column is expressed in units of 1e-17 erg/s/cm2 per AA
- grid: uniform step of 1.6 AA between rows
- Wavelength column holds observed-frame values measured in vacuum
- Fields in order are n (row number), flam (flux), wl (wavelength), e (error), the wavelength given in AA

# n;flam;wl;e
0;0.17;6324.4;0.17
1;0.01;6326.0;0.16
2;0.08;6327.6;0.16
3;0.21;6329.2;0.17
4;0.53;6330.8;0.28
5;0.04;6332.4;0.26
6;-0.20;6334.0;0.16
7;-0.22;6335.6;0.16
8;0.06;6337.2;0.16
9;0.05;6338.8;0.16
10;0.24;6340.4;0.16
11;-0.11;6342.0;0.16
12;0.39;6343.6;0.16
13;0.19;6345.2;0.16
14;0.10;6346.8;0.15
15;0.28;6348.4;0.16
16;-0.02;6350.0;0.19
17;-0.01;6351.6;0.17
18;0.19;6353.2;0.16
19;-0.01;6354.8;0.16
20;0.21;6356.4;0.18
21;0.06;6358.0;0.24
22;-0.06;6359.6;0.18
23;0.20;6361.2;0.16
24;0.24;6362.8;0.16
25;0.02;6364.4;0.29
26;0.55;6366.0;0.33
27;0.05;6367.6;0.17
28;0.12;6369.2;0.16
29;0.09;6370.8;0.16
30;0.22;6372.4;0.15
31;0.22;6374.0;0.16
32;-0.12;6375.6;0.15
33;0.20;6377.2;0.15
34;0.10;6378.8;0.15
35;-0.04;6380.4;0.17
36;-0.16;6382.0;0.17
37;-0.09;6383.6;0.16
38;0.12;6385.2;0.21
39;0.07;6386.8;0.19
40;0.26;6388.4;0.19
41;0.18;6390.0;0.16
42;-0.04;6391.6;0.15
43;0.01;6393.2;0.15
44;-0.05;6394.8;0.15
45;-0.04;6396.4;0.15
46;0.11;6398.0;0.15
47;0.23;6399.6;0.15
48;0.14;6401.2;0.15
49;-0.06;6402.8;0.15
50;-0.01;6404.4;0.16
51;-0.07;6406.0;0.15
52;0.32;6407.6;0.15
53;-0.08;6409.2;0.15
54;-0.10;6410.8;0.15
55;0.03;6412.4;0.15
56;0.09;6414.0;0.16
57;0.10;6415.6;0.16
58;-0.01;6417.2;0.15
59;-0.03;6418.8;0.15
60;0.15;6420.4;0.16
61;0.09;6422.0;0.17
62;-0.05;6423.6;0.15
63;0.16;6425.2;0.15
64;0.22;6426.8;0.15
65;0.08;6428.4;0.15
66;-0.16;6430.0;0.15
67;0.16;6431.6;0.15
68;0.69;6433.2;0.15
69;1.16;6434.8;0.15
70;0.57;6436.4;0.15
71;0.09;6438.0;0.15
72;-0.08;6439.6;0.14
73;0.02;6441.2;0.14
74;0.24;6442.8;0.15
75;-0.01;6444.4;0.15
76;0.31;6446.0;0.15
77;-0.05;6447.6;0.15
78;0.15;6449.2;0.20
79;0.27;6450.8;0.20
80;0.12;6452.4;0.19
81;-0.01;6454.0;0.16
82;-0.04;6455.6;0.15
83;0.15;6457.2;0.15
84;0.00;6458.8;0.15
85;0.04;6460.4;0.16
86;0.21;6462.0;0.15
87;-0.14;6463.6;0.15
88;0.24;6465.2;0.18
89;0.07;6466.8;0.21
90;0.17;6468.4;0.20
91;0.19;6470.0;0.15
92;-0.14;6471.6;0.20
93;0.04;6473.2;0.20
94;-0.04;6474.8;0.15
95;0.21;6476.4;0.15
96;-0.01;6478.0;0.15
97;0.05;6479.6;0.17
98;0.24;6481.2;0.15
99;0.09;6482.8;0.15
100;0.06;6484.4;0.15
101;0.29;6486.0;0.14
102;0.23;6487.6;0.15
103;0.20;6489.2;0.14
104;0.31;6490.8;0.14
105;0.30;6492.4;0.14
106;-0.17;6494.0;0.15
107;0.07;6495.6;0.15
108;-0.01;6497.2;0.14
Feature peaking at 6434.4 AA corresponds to Hgamma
